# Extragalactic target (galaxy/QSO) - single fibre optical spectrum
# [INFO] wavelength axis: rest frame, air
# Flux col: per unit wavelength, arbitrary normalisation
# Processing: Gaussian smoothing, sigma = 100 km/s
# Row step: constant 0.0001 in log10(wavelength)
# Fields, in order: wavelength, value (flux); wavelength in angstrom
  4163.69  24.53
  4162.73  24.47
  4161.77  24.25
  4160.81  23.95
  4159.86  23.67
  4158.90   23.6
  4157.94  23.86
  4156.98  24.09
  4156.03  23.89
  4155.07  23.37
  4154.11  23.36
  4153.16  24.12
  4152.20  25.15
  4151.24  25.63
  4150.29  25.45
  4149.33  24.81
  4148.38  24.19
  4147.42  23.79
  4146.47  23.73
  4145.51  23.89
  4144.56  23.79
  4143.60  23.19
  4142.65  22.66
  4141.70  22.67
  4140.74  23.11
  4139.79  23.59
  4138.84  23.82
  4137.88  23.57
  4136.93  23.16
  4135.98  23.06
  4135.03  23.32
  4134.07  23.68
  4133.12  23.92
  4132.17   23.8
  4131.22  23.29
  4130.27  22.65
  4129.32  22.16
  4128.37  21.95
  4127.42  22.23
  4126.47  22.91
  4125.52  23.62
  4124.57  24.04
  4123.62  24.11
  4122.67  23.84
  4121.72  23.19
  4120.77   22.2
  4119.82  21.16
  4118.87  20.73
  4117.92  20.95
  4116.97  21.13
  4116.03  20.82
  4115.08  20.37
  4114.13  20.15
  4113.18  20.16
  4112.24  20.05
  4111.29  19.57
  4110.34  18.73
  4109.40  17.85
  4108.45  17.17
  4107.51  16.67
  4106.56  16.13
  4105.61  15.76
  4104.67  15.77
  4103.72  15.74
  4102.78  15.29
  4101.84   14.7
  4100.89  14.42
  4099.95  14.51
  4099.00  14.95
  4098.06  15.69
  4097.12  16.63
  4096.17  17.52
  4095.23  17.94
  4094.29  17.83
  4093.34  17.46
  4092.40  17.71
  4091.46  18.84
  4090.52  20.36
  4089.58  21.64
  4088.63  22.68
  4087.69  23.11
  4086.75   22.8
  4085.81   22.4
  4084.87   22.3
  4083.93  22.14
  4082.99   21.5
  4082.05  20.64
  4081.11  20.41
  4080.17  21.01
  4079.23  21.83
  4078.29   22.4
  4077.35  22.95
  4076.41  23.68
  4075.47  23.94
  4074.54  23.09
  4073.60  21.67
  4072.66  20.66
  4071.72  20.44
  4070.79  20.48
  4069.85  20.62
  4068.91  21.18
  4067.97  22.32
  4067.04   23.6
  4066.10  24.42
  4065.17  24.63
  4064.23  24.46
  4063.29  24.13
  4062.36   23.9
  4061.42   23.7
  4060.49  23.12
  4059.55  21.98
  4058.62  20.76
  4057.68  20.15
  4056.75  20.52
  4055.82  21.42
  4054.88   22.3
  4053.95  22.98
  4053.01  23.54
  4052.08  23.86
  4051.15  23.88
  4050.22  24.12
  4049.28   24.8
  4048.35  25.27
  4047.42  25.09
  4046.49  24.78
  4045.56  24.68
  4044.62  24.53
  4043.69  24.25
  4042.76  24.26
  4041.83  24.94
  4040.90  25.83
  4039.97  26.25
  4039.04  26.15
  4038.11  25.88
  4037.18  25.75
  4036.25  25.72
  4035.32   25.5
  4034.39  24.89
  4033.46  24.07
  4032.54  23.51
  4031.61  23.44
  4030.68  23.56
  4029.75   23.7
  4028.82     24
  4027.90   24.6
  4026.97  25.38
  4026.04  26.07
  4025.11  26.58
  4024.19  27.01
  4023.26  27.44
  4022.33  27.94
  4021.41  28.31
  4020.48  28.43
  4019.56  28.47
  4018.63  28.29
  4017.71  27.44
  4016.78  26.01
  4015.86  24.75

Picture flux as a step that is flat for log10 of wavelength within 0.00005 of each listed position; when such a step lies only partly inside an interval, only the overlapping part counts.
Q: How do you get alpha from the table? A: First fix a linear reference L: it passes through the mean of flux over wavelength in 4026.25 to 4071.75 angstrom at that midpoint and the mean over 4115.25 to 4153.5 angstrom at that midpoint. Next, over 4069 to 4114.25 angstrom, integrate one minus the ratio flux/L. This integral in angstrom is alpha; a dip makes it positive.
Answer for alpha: 7.9 angstrom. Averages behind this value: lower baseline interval 23.8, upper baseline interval 23.2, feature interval 19.4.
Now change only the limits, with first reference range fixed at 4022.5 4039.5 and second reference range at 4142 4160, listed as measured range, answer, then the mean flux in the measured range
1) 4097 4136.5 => 7.0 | 20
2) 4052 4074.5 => 2.3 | 22.4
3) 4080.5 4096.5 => 2.7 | 20.5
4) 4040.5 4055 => 0.4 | 24.4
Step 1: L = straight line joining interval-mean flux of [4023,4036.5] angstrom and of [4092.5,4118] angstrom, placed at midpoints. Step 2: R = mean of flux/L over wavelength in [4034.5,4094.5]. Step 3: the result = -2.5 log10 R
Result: -0.064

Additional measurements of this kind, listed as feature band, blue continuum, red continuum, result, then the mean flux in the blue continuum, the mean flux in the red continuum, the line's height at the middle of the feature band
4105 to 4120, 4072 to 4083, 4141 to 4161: 0.20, 22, 23.9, 22.9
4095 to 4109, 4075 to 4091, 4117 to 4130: 0.37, 22.1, 22.5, 22.3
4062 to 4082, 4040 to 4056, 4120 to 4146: 0.07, 24.2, 23.2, 24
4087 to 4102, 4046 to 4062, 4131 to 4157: 0.28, 23.1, 23.8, 23.4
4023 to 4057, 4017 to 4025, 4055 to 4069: 0.04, 27.8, 22.7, 25.4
